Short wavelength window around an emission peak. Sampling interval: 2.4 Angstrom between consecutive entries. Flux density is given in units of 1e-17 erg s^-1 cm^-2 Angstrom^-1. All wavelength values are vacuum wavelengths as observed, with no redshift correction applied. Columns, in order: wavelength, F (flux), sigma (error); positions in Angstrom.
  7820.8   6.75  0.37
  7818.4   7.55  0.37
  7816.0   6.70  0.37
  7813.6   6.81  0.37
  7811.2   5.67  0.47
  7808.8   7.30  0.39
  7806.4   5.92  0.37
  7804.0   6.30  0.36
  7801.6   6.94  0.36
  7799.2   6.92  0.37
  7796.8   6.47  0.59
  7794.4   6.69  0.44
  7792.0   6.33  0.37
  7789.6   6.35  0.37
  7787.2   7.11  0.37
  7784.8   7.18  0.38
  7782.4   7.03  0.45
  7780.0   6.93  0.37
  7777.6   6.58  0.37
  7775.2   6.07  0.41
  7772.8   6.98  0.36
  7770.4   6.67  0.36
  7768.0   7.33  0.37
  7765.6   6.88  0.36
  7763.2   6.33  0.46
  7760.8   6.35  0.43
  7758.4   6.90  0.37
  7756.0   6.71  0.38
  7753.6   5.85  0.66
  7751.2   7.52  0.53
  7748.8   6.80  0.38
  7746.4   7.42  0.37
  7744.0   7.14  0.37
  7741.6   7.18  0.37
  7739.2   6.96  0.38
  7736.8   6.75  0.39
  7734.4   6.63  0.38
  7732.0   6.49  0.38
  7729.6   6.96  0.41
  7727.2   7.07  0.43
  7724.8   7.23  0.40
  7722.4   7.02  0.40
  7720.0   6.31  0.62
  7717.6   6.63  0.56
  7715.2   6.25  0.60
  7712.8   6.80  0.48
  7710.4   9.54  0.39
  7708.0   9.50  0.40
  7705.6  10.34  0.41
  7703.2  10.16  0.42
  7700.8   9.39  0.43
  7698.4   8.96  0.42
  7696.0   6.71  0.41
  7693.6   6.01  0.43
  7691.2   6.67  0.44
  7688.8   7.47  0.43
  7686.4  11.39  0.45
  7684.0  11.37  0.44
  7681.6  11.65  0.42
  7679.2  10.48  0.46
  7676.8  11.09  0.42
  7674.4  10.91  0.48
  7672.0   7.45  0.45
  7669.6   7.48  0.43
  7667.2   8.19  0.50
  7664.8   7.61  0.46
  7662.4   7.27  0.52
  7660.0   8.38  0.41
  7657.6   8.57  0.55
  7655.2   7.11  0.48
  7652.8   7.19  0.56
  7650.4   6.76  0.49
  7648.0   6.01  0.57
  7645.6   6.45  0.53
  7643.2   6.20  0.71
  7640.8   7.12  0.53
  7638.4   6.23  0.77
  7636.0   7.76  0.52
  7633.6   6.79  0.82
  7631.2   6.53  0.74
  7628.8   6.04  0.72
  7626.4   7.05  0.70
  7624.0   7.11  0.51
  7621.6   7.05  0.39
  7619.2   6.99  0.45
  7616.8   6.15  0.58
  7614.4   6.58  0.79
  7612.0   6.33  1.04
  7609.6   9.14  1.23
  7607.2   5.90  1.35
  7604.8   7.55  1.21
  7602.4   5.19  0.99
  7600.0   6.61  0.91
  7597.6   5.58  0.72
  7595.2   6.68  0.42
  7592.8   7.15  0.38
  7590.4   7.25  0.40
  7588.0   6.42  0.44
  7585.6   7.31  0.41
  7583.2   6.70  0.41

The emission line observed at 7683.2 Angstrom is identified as H-alpha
